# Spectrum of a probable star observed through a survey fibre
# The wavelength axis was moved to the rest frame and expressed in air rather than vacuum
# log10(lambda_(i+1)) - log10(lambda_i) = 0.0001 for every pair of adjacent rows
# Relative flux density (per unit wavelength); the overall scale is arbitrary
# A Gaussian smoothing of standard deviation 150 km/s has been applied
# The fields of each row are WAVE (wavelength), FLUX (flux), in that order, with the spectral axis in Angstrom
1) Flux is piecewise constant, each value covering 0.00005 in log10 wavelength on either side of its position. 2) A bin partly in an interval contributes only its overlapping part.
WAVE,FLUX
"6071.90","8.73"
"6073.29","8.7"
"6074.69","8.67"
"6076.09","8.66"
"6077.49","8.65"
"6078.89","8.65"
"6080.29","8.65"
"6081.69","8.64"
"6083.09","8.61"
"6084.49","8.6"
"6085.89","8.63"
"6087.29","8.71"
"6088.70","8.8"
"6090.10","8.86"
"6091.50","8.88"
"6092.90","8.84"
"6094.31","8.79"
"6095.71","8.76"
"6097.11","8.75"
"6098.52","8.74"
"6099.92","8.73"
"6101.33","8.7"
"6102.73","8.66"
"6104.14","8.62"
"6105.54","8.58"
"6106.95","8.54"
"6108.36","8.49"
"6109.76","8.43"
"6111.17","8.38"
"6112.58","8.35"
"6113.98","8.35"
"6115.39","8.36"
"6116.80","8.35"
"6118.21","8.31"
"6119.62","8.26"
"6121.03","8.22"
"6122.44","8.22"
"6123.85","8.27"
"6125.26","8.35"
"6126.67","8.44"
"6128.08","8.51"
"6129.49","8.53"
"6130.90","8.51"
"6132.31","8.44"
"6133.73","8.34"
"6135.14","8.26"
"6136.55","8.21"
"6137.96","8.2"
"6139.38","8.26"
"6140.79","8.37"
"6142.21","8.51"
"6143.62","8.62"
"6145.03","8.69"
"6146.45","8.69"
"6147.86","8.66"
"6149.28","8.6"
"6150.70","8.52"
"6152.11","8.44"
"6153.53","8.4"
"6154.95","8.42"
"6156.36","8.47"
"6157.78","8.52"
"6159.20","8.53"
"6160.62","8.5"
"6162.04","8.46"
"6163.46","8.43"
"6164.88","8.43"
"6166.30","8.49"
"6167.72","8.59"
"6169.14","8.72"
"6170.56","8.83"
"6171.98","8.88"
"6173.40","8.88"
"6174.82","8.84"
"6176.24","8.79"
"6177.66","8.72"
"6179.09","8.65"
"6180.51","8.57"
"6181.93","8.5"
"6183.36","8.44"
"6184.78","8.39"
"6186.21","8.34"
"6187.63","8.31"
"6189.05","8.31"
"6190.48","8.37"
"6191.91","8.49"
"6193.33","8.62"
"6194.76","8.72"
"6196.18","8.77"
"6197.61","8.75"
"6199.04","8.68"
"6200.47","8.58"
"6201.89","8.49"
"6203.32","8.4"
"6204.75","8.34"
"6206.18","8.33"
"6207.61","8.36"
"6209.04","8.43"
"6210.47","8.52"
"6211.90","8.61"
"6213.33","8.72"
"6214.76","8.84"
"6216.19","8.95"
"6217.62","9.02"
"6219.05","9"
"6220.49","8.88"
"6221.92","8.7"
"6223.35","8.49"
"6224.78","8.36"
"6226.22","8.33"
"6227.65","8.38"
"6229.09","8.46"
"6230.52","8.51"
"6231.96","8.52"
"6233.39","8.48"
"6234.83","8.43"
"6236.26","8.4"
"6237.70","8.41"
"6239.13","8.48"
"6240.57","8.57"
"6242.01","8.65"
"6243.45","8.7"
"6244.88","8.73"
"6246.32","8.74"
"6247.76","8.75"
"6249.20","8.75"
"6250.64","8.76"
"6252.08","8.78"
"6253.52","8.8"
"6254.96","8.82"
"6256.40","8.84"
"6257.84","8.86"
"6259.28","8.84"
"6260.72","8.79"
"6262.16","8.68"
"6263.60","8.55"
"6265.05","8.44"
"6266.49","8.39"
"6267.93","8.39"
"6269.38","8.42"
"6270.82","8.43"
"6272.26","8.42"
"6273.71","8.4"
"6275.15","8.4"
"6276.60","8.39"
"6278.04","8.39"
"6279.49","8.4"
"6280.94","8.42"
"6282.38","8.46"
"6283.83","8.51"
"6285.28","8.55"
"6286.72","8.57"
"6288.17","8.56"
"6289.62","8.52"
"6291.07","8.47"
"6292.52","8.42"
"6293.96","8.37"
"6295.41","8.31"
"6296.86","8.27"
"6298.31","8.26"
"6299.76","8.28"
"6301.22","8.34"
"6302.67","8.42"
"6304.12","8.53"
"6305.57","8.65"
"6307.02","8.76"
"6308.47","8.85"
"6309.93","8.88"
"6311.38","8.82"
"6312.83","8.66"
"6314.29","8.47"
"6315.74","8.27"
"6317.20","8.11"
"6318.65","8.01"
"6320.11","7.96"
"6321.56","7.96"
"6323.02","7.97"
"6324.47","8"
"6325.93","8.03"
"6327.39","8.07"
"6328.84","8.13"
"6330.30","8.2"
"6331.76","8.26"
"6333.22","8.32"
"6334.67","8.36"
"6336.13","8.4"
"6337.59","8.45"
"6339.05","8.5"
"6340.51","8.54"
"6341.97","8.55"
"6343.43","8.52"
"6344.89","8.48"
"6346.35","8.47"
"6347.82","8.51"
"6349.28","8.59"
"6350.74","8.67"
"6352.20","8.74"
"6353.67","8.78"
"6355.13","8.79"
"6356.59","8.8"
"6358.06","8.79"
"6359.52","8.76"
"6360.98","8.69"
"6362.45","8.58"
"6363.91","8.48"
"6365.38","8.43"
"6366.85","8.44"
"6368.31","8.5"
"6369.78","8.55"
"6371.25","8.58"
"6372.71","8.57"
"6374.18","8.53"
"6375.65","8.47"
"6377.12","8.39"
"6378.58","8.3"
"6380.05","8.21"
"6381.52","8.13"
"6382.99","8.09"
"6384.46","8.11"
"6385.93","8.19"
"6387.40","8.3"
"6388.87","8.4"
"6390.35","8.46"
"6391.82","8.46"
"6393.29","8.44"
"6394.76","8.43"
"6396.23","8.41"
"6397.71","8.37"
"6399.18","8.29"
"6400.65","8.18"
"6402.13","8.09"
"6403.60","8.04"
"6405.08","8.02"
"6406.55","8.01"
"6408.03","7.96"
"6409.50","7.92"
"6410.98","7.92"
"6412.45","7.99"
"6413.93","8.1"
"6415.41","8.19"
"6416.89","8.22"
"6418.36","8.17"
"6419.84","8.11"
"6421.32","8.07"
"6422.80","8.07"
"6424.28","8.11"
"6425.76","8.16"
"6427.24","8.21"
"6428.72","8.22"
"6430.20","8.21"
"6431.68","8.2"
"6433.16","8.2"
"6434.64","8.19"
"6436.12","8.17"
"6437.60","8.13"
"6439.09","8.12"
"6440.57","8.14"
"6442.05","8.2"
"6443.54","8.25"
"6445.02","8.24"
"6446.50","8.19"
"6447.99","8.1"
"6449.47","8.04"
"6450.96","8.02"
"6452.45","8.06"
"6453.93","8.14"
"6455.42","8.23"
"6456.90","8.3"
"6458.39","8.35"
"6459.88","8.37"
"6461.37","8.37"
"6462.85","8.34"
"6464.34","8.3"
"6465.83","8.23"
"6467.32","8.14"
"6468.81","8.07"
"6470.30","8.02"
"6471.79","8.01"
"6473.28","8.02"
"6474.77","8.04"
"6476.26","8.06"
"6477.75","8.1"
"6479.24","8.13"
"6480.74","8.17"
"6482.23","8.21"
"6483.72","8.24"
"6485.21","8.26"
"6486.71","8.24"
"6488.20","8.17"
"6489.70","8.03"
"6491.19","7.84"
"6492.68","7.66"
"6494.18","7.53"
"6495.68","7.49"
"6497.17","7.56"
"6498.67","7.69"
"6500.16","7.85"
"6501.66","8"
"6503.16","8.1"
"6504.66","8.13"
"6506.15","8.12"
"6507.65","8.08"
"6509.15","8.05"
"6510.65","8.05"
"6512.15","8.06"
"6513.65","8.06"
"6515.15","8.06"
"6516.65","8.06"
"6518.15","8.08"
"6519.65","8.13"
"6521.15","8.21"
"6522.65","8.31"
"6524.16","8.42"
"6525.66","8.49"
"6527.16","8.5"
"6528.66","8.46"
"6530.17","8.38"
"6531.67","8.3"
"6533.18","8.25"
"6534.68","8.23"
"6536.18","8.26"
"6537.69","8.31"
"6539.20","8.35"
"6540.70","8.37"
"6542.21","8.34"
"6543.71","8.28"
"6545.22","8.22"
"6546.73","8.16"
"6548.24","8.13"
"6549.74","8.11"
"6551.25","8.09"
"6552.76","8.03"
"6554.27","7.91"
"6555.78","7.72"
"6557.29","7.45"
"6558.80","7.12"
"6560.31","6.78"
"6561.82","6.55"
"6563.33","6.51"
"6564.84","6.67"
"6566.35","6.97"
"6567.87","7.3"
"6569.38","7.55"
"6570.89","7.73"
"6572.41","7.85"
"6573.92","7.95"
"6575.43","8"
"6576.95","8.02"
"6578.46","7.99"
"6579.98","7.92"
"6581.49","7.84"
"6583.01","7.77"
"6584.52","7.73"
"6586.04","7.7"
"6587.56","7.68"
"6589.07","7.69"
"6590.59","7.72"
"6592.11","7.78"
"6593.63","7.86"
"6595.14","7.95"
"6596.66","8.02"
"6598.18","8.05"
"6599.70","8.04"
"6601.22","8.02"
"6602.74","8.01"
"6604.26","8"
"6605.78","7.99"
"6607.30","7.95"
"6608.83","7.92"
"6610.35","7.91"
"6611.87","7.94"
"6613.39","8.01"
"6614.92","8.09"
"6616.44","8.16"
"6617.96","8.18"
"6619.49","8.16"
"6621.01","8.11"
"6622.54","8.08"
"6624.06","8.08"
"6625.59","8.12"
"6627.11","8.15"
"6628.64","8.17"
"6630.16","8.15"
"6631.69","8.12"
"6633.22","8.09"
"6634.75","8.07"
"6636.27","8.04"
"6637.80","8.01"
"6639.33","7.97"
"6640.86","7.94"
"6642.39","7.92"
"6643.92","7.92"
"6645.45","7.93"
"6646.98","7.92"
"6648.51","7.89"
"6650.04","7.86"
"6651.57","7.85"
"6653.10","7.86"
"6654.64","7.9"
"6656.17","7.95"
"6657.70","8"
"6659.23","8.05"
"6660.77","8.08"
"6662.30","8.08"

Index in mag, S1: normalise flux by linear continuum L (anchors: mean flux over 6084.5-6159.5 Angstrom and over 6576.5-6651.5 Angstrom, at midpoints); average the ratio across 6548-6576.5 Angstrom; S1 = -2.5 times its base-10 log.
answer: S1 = 0.08 mag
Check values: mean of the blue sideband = 8.51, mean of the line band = 7.49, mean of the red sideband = 7.97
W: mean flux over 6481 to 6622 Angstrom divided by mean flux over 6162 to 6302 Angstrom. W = 0.93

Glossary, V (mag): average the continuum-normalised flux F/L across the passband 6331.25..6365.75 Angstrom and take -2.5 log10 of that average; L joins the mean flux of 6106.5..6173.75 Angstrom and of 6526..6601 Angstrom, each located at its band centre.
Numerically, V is -0.05 mag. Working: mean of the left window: 8.46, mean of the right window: 7.85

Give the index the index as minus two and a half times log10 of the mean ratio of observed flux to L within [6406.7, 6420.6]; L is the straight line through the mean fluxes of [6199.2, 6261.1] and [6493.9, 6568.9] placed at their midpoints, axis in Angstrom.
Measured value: 0.02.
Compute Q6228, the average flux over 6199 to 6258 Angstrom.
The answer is 8.61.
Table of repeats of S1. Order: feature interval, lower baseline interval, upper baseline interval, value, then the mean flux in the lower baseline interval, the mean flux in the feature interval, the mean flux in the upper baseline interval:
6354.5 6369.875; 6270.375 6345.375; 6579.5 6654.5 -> -0.04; 8.39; 8.62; 7.97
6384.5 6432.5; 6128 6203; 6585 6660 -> 0.01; 8.53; 8.18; 7.98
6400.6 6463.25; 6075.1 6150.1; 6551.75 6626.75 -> -0.02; 8.53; 8.15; 7.77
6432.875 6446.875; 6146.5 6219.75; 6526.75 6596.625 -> -0.01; 8.58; 8.19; 7.83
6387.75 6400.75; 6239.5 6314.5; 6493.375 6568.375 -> -0.02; 8.57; 8.39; 7.93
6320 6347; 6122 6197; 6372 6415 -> 0.00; 8.51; 8.28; 8.23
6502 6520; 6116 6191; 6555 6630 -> -0.02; 8.48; 8.08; 7.78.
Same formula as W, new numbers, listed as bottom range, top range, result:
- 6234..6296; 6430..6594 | 0.93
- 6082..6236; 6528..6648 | 0.93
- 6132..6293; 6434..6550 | 0.95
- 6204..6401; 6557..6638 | 0.92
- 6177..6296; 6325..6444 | 0.97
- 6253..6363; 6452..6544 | 0.96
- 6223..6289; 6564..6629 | 0.92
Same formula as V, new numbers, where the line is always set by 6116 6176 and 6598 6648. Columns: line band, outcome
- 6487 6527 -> 0.02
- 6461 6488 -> 0.00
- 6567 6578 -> 0.04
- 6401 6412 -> 0.03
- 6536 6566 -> 0.05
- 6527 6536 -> -0.03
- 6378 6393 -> 0.00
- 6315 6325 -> 0.04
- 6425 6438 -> 0.00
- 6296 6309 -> -0.02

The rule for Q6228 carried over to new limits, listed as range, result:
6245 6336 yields 8.46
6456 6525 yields 8.08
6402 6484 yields 8.14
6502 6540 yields 8.22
